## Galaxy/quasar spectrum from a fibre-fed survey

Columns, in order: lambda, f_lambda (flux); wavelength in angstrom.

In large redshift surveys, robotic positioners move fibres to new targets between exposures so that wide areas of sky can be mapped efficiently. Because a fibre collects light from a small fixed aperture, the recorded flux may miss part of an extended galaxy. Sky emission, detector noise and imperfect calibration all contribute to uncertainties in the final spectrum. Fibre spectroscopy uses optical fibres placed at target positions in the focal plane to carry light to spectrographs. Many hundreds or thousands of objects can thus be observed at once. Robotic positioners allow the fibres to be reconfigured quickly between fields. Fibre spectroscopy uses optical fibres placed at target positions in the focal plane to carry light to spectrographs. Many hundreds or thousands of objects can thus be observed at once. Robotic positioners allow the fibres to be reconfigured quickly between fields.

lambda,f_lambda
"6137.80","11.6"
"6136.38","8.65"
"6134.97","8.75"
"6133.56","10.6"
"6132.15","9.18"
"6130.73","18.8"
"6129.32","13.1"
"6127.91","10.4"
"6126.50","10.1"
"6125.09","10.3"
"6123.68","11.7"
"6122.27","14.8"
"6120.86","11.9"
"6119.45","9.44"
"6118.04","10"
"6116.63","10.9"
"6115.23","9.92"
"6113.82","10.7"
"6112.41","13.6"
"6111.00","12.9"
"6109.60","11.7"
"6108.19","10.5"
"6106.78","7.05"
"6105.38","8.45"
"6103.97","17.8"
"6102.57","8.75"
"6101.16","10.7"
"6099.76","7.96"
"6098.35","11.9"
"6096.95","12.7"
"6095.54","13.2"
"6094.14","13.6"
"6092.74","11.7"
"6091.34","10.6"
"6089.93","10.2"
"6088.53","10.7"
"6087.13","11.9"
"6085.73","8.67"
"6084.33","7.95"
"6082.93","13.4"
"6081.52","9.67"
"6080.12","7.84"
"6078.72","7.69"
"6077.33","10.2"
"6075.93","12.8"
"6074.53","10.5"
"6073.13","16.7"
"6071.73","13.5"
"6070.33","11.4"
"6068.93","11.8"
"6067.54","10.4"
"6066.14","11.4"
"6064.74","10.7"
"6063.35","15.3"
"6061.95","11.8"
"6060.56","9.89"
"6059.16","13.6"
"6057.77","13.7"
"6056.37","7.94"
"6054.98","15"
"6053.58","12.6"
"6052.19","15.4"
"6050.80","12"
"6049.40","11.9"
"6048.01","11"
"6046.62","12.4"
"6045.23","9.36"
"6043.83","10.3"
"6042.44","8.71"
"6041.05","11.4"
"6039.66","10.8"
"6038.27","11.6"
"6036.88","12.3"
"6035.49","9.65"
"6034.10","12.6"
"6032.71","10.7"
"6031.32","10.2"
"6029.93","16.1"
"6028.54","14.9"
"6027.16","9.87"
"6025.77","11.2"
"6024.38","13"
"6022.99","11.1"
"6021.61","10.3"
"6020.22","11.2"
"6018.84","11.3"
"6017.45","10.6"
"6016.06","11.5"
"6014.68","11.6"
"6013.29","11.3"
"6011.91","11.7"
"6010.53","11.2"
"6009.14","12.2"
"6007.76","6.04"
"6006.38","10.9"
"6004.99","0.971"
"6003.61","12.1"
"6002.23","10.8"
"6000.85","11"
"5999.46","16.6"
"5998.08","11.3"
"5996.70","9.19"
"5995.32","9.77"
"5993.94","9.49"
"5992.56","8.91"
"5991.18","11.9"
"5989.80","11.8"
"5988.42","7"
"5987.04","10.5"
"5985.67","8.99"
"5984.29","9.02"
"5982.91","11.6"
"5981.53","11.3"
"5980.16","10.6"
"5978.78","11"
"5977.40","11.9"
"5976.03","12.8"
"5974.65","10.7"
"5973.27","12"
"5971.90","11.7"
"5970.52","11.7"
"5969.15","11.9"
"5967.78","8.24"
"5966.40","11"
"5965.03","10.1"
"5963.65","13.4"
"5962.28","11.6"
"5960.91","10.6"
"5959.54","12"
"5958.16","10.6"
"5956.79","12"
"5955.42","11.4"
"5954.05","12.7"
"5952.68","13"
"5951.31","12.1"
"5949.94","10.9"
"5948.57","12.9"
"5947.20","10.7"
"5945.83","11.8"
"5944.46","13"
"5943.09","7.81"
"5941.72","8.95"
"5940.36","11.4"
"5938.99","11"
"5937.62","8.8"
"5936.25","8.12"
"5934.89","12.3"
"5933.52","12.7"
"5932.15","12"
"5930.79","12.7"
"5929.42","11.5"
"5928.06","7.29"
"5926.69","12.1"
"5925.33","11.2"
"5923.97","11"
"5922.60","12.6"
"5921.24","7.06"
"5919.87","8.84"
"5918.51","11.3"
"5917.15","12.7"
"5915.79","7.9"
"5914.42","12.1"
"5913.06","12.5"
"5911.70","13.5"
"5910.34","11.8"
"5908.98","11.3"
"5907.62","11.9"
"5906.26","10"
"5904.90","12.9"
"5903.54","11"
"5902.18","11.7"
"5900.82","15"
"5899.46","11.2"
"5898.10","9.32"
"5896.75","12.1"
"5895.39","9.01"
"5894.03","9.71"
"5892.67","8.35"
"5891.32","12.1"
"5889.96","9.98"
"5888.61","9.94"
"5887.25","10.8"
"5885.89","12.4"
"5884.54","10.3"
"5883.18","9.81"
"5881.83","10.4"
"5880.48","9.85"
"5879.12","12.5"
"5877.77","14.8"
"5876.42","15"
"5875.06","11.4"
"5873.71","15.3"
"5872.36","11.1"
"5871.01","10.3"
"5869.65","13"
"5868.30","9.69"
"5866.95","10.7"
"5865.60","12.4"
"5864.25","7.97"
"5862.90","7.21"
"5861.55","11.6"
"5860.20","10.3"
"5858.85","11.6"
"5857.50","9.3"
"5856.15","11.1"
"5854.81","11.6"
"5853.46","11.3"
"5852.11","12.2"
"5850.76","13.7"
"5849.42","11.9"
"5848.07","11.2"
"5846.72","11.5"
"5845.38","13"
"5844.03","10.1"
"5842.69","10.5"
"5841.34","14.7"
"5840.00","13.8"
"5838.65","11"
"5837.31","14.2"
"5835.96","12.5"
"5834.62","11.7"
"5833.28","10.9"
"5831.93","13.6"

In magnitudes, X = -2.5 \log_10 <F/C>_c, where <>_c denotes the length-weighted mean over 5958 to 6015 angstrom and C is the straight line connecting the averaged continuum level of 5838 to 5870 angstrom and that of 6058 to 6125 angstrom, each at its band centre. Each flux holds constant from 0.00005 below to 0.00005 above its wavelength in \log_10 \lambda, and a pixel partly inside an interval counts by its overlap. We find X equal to 0.06 mag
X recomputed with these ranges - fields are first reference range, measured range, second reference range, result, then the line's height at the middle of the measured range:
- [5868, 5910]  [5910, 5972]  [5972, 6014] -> -0.02 mag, 10.9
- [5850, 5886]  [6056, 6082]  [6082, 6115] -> -0.03 mag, 11.2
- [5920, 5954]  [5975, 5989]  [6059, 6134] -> 0.06 mag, 11.1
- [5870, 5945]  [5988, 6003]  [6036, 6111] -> 0.05 mag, 11.2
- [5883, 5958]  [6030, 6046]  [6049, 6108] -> 0.04 mag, 11.3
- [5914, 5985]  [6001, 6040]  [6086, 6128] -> 0.01 mag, 11.1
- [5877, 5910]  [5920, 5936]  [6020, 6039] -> 0.03 mag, 11.3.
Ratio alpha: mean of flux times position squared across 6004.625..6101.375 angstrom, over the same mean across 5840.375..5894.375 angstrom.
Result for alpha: 1.1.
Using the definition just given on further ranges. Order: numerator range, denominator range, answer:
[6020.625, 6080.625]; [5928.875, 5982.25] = 1.07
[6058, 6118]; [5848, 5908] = 1.08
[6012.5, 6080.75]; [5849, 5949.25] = 1.10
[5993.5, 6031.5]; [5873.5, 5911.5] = 1.00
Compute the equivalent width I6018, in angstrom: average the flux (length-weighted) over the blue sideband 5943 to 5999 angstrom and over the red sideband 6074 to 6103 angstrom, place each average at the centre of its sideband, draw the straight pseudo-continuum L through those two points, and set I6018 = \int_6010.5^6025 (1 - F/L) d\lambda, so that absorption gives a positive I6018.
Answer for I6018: -0.6 angstrom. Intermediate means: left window 11.1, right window 10.6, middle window 11.3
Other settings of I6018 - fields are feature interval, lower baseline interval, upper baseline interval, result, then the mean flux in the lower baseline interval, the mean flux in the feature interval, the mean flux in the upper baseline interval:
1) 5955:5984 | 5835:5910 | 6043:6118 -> 0.2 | 11.4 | 11.3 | 11.4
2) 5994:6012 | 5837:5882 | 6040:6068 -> 2.3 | 11.6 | 10.2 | 11.7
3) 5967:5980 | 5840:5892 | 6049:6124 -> 0.2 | 11.4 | 11.3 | 11.5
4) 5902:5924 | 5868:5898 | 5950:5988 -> 0.1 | 11.2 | 11.2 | 11.2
